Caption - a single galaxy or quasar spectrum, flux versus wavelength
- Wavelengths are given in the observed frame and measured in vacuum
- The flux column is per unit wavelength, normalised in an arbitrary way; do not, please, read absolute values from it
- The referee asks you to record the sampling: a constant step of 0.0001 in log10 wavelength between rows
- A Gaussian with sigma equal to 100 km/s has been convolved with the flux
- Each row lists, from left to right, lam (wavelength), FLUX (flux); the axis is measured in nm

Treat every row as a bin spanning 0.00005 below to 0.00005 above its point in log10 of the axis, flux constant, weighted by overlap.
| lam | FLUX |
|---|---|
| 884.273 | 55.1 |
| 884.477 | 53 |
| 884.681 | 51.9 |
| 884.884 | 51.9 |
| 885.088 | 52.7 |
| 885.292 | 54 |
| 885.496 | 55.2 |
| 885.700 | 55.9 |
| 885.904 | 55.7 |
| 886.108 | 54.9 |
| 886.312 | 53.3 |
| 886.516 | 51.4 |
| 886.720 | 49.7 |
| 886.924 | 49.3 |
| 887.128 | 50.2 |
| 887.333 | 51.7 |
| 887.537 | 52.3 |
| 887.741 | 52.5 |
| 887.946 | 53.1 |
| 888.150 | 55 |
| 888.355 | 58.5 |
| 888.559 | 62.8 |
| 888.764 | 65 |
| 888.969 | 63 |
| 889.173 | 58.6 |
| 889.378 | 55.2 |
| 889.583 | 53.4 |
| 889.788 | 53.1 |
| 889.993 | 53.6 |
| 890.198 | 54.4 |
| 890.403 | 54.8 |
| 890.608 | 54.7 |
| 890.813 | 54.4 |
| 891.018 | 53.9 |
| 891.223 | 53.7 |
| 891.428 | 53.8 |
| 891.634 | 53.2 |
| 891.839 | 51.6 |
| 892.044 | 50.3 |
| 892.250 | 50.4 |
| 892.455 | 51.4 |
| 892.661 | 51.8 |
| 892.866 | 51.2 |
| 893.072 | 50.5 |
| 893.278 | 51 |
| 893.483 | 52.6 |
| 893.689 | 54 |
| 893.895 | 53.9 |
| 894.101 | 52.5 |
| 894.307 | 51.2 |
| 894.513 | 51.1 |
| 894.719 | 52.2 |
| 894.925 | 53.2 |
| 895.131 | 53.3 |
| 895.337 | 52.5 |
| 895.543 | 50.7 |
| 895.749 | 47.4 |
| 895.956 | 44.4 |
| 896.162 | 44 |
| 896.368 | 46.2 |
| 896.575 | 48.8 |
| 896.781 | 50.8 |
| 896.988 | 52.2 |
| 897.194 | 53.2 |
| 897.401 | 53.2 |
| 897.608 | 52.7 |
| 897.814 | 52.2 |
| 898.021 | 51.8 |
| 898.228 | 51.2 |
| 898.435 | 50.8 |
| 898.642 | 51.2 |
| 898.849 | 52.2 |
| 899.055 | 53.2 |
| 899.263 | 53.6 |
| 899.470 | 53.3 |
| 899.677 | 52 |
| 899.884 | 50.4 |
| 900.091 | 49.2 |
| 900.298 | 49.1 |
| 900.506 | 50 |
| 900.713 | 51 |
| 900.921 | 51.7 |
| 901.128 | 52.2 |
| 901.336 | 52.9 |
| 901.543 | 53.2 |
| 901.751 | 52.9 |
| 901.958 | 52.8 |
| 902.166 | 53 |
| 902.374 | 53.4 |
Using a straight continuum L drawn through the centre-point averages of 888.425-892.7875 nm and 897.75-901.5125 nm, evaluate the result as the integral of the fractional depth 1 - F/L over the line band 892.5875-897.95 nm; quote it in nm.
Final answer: 0.22 nm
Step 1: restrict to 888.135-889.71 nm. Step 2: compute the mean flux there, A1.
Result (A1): 59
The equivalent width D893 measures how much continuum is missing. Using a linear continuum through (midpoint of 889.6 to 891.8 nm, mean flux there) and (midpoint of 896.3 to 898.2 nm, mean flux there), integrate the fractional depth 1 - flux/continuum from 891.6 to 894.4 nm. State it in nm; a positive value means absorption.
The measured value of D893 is 0.06 nm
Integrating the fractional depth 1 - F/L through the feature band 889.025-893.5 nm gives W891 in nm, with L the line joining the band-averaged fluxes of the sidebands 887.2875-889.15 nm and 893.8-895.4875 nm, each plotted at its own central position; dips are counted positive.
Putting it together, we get 0.151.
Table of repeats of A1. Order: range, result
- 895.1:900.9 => 50.7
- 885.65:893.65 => 53.9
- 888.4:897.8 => 52.8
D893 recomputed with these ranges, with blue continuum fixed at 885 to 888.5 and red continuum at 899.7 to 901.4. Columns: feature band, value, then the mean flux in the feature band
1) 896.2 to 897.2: 0.04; 49.6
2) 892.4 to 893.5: 0.02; 51.3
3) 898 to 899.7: -0.03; 52.2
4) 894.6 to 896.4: 0.08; 49.5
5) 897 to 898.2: -0.03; 52.5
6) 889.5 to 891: -0.04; 54.1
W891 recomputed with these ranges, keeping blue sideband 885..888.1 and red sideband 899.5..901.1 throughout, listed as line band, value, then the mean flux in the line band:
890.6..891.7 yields -0.04 nm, 53.9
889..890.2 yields -0.07 nm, 55.2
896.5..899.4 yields -0.05 nm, 52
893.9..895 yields -0.01 nm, 52.2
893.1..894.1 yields -0.02 nm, 52.6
